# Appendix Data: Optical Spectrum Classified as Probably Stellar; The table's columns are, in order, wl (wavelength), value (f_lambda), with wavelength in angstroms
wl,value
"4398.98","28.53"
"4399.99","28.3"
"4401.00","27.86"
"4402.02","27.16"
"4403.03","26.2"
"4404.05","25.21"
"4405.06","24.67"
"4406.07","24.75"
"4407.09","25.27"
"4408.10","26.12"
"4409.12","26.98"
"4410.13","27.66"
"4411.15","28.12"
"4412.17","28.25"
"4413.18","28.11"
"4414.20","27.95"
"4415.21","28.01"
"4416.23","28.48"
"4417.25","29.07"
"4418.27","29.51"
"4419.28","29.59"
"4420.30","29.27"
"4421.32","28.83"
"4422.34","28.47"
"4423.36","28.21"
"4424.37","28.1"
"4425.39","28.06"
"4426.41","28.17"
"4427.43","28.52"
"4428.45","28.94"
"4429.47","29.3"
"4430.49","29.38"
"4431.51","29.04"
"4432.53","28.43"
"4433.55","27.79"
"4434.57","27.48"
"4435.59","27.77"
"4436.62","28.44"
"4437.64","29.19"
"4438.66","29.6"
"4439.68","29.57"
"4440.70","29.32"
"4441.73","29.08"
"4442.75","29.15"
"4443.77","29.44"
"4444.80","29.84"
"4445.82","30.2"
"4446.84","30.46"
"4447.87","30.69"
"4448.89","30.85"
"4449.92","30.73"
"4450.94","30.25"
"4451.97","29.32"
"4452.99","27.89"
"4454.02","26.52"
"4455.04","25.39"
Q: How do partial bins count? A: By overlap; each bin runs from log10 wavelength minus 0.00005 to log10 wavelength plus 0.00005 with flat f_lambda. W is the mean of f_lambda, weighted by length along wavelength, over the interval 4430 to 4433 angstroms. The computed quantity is 29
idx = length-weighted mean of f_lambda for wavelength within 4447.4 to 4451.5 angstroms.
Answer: 30.6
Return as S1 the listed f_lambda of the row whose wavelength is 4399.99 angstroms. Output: 28.3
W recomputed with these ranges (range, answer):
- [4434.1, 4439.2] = 28.5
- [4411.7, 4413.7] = 28.2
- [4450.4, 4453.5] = 29.2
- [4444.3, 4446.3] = 30.1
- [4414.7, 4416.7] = 28.3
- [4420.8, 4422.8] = 28.6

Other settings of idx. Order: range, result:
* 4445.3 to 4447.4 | 30.4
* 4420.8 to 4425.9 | 28.3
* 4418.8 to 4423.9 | 28.9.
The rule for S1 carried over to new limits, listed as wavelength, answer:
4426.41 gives 28.17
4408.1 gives 26.12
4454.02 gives 26.52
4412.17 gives 28.25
